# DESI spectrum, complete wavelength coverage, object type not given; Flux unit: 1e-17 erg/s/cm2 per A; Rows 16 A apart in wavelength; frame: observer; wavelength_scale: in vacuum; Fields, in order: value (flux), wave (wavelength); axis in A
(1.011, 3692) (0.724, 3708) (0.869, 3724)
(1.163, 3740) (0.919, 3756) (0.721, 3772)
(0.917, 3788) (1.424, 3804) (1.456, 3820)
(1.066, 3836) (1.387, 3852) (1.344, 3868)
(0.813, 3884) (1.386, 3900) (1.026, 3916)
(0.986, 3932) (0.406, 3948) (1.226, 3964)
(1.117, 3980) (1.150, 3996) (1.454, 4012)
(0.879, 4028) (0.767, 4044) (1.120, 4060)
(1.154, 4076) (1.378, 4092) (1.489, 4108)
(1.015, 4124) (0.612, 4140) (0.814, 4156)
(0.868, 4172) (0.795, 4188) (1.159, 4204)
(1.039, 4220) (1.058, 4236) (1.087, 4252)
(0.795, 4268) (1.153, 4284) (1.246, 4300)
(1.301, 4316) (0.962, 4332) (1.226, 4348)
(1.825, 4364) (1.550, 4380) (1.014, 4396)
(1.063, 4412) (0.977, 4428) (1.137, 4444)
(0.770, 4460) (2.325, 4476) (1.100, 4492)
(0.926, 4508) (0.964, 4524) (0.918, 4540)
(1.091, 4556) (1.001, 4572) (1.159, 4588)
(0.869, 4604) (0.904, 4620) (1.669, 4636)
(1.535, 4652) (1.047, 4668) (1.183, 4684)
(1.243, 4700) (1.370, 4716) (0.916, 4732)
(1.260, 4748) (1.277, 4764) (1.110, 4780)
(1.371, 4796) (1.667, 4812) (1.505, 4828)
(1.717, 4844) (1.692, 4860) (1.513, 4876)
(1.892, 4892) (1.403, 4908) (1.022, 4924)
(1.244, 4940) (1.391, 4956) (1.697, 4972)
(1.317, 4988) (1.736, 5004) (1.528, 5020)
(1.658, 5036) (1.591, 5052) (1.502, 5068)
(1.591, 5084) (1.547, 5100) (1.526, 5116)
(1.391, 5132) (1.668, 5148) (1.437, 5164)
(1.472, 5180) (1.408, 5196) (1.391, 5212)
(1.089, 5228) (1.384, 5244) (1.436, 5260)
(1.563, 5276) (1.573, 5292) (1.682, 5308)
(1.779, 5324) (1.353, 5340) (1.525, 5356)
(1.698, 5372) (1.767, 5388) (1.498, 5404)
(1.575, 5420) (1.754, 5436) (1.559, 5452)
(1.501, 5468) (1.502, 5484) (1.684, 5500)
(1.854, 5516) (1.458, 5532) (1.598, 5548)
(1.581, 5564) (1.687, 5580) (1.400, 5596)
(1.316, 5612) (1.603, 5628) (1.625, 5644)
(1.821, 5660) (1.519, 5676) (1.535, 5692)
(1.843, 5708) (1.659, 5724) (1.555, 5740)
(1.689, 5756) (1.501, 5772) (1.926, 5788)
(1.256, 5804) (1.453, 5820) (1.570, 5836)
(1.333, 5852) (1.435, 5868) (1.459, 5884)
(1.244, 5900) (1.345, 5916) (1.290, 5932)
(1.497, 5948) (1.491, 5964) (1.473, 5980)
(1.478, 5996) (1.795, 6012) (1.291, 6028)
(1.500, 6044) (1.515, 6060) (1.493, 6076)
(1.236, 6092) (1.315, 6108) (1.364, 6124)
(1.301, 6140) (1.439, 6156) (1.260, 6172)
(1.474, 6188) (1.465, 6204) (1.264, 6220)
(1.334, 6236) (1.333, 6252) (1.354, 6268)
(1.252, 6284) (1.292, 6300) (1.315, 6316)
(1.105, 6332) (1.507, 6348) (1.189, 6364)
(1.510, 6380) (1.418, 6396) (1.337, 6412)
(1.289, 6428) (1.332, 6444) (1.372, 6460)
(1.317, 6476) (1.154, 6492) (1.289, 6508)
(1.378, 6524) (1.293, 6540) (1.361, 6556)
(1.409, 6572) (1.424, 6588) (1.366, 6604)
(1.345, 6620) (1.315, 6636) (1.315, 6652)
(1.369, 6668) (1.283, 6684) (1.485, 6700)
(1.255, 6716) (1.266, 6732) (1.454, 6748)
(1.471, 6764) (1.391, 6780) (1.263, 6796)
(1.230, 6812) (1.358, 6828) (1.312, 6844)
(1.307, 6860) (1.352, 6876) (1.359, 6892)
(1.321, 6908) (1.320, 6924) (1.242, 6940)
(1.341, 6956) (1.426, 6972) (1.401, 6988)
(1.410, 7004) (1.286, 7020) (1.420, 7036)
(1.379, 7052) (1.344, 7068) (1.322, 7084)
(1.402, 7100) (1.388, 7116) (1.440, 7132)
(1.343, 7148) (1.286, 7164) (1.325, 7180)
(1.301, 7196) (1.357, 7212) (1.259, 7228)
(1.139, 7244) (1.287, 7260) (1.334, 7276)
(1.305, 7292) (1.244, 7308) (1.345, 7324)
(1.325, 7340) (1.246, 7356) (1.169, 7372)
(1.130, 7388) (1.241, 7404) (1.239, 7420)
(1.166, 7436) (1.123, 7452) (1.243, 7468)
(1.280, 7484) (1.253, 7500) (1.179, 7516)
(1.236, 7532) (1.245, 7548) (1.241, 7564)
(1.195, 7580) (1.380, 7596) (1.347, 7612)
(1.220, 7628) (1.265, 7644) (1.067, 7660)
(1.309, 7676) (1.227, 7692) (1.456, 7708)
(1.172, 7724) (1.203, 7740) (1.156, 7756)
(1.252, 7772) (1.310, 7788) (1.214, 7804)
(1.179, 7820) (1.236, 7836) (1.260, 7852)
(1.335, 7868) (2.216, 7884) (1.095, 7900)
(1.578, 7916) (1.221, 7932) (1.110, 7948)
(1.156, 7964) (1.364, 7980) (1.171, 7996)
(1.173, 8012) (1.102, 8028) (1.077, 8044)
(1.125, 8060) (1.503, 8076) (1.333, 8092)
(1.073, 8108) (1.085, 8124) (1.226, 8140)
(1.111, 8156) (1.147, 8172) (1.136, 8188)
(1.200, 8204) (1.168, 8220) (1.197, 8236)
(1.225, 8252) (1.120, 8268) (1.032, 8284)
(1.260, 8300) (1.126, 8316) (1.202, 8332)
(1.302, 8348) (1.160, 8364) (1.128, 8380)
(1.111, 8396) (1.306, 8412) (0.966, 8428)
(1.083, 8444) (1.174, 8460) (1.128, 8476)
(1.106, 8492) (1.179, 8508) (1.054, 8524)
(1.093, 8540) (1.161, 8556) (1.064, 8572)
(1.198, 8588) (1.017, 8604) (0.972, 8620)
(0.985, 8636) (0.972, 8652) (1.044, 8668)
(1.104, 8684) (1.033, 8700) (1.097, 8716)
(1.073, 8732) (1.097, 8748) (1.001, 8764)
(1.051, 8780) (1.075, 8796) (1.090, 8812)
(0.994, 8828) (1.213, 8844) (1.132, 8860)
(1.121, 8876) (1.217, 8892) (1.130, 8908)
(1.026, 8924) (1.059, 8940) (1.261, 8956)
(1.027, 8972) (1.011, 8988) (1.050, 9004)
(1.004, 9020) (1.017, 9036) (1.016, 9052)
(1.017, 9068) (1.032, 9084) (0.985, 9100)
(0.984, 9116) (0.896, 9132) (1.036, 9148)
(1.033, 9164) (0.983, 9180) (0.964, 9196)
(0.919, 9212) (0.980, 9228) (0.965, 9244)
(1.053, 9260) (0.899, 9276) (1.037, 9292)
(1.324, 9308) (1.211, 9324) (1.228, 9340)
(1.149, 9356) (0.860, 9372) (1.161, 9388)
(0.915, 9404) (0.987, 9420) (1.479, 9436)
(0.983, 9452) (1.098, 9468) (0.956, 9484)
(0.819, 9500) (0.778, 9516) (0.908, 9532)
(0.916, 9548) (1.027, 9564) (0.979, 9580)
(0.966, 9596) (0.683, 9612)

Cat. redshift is 0.20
